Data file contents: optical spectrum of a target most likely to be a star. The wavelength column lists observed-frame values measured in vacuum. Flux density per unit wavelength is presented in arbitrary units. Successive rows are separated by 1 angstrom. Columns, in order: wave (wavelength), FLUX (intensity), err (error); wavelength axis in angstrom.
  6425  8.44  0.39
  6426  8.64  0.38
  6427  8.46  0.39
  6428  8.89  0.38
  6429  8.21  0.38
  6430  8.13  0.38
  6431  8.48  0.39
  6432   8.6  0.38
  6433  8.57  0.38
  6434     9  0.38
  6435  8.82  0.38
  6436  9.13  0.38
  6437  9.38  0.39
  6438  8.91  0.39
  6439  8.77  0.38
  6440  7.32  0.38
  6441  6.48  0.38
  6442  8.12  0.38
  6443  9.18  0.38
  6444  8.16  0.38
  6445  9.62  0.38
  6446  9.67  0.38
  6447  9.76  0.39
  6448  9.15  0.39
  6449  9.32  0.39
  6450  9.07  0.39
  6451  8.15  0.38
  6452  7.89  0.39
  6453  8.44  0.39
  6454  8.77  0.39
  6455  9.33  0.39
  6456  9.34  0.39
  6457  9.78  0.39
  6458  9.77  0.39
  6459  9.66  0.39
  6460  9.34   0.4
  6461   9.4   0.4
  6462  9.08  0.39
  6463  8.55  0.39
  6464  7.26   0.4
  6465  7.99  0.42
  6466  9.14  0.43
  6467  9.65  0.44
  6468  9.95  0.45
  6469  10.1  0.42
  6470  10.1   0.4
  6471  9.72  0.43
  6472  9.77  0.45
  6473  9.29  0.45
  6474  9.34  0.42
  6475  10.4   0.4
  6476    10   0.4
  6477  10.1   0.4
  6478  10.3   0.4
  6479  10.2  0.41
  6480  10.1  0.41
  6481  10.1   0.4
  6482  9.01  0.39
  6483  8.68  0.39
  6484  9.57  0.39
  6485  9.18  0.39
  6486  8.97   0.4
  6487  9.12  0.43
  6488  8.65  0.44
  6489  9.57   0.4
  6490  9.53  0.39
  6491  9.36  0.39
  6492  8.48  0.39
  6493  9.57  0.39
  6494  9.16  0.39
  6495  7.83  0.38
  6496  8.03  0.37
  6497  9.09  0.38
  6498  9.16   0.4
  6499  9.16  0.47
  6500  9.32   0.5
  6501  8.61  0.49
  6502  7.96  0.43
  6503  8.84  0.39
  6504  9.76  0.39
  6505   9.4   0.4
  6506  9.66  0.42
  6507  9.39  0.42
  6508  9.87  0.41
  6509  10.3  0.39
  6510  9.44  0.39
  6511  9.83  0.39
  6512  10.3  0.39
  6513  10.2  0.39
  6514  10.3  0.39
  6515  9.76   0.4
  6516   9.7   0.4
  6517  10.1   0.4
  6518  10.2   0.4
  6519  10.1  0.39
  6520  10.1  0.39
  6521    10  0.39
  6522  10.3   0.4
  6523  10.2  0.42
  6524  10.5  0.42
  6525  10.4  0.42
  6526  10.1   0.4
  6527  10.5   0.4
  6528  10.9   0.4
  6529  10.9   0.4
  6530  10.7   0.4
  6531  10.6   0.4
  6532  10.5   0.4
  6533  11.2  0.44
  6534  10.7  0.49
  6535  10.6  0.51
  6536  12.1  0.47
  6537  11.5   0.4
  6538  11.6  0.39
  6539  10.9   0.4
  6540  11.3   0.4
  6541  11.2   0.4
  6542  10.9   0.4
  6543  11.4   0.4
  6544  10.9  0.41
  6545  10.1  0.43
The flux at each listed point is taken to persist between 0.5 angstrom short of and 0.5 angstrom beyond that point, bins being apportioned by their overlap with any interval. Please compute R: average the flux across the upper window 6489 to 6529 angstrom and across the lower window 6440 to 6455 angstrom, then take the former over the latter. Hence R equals 1.1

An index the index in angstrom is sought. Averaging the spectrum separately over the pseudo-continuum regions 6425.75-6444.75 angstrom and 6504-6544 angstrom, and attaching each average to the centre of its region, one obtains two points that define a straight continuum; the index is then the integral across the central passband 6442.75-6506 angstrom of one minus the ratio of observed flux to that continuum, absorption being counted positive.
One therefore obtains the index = 0.8 angstrom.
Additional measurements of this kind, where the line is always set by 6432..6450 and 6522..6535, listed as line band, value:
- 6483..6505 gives 1.96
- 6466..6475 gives -0.33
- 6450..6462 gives 0.03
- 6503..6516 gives 0.50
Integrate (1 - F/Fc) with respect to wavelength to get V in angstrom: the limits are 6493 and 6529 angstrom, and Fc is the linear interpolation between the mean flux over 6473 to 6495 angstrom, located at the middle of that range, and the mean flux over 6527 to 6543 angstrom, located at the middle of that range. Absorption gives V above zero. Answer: 2.1 angstrom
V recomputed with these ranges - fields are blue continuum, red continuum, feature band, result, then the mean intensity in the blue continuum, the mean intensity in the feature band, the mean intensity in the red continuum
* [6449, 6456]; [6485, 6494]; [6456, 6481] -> -1.8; 8.71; 9.55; 9.16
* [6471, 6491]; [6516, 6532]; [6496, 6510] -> 1.0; 9.57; 9.23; 10.4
